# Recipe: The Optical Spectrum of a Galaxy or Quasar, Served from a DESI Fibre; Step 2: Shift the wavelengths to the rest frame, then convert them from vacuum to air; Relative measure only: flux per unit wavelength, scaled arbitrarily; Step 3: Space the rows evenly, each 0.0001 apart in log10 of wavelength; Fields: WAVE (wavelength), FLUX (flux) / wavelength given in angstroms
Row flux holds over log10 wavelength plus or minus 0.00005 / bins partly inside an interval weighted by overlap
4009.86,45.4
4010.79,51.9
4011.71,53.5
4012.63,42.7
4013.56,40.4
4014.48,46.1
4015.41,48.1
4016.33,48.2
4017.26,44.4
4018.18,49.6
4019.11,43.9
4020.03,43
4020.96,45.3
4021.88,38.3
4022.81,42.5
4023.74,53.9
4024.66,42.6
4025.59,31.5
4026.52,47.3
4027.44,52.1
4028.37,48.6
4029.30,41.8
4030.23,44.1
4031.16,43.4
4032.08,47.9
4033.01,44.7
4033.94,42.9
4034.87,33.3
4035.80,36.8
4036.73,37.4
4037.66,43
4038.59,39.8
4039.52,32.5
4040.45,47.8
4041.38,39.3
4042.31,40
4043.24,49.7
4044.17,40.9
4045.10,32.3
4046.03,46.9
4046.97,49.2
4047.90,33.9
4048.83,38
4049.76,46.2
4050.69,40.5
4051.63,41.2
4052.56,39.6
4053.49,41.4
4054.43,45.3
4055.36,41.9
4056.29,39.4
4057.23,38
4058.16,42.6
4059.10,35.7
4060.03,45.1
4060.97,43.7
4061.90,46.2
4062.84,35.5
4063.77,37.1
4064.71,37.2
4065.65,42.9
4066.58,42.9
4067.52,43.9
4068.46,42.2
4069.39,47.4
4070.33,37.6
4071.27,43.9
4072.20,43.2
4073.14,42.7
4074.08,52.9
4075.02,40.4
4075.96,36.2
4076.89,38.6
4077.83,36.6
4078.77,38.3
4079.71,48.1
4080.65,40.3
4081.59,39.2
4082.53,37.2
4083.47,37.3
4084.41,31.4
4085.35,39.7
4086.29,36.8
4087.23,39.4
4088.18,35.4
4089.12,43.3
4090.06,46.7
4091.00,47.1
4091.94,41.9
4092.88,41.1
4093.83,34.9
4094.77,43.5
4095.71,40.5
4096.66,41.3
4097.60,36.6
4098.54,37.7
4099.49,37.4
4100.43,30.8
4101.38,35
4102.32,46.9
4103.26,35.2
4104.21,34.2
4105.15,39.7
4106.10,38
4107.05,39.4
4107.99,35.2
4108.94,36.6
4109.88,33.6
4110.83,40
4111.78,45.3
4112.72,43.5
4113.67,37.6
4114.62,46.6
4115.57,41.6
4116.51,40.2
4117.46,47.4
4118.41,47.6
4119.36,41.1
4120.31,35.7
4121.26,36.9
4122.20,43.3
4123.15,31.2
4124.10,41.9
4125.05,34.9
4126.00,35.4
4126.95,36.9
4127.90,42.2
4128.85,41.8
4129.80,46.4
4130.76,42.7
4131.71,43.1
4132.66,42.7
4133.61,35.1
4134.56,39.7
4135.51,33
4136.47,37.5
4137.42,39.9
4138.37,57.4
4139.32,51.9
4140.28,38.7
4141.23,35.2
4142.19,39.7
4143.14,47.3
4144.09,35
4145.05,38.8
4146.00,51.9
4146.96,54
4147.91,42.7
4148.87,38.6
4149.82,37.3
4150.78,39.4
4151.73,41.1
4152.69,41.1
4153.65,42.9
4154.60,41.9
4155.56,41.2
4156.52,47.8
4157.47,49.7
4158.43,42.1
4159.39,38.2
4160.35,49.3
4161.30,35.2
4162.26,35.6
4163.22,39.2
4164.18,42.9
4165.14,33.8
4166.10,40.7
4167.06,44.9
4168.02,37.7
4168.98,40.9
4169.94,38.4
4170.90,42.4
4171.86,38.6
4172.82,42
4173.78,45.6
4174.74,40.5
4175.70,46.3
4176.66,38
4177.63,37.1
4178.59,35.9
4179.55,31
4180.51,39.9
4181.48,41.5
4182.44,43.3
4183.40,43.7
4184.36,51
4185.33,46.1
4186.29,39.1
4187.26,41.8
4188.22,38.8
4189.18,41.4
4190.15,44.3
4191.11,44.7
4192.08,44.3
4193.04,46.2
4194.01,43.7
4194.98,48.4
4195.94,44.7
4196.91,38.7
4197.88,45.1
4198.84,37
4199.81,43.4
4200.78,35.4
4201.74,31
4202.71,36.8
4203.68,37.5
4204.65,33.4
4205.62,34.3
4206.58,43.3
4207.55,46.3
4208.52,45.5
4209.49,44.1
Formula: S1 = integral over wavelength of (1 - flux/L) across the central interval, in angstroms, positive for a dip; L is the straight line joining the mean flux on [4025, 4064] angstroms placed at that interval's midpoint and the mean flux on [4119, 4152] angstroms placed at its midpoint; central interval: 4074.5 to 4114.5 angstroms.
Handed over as 2.0 angstroms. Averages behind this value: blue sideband 41.6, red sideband 40.9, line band 39.1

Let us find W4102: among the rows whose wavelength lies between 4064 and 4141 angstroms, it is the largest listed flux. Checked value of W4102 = 57.4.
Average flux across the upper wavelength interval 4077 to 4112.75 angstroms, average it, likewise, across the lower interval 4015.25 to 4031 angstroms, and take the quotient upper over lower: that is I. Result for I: 0.9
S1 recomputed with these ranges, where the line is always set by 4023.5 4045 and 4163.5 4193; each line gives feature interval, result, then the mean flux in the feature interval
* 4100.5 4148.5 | 1.2 angstroms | 40.7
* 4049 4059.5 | 0.3 angstroms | 41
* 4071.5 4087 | 0.8 angstroms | 40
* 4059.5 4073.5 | 0.0 angstroms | 42.1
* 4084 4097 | 0.5 angstroms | 40.2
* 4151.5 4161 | -0.5 angstroms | 43.4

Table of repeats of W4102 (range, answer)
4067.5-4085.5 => 52.9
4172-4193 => 51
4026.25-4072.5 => 52.1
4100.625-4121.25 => 47.6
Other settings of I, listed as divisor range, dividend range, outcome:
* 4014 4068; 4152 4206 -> 0.97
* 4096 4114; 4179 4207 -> 1.08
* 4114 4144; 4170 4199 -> 1.02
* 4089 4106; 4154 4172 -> 1.04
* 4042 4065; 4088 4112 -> 0.95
